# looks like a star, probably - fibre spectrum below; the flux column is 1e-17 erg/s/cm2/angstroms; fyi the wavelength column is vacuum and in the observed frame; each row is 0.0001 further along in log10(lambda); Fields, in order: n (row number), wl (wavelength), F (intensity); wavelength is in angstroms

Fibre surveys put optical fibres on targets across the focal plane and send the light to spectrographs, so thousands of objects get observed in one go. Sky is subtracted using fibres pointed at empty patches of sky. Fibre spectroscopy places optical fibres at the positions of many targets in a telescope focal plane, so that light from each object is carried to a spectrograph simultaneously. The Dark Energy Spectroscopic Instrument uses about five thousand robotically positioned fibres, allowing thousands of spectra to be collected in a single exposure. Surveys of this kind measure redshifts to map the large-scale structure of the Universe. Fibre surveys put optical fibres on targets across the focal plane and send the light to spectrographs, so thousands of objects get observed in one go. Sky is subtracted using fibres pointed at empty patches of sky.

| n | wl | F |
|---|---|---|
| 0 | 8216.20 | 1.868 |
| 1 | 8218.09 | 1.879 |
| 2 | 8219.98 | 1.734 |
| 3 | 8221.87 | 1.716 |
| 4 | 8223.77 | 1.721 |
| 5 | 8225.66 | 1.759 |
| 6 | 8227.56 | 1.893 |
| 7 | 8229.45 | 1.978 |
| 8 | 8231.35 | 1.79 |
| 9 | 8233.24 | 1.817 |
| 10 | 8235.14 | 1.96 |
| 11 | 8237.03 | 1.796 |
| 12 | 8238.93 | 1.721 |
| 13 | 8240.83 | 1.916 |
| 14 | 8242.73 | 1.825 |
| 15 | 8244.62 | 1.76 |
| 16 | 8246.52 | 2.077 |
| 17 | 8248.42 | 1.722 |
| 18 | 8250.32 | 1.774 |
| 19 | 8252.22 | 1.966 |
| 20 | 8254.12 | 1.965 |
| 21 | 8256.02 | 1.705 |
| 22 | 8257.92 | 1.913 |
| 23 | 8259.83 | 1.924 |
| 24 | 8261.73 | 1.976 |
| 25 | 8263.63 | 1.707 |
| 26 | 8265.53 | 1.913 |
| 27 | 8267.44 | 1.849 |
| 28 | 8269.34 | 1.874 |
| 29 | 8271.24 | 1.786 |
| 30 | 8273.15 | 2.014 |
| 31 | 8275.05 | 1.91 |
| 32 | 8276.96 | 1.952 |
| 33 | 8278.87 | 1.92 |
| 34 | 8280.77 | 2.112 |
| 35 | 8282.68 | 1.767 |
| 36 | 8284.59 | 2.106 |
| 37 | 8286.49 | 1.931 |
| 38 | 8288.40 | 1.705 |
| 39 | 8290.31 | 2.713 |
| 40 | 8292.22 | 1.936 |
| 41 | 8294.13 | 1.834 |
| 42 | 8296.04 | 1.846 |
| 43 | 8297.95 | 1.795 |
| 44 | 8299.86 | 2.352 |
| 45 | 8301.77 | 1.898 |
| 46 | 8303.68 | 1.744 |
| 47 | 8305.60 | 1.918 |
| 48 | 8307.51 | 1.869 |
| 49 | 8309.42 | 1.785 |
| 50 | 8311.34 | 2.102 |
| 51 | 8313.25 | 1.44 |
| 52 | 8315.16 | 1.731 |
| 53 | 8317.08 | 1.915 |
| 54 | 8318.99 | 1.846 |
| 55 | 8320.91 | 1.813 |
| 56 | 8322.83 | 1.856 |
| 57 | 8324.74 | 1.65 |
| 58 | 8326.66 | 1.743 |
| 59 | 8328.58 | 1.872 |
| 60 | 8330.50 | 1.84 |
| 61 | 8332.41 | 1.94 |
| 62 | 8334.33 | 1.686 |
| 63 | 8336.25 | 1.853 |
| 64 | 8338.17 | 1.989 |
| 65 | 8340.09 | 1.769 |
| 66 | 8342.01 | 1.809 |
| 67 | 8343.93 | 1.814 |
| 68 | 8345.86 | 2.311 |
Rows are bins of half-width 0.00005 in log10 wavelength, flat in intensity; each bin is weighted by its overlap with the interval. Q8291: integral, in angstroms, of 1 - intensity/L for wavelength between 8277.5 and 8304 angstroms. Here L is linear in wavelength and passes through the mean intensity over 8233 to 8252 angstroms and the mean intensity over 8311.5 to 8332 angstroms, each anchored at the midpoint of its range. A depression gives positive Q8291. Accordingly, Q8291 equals -2.5 angstroms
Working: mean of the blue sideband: 1.84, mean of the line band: 1.98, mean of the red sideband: 1.79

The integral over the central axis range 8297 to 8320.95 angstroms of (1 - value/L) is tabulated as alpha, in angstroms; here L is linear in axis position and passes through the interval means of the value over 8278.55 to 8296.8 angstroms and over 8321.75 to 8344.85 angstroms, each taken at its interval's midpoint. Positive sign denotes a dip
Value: 0.6 angstroms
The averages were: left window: 1.99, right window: 1.82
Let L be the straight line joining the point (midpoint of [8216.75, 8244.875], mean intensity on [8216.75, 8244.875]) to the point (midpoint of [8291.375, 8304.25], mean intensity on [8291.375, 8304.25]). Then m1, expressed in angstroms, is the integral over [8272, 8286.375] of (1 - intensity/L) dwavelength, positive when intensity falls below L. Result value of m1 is -0.5 angstroms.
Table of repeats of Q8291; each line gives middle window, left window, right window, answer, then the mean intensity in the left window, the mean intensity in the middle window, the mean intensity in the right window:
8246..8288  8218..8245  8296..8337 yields -1.6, 1.82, 1.9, 1.84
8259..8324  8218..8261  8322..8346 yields -2.3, 1.84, 1.91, 1.84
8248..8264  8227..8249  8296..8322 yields 0.0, 1.86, 1.86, 1.86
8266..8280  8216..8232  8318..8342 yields -0.7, 1.81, 1.9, 1.82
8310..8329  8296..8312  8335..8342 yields 1.0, 1.92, 1.79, 1.85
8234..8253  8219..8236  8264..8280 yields 0.0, 1.82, 1.85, 1.9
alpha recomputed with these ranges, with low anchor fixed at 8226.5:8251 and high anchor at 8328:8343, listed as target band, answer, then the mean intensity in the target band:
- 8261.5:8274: -0.13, 1.87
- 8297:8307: -0.50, 1.94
